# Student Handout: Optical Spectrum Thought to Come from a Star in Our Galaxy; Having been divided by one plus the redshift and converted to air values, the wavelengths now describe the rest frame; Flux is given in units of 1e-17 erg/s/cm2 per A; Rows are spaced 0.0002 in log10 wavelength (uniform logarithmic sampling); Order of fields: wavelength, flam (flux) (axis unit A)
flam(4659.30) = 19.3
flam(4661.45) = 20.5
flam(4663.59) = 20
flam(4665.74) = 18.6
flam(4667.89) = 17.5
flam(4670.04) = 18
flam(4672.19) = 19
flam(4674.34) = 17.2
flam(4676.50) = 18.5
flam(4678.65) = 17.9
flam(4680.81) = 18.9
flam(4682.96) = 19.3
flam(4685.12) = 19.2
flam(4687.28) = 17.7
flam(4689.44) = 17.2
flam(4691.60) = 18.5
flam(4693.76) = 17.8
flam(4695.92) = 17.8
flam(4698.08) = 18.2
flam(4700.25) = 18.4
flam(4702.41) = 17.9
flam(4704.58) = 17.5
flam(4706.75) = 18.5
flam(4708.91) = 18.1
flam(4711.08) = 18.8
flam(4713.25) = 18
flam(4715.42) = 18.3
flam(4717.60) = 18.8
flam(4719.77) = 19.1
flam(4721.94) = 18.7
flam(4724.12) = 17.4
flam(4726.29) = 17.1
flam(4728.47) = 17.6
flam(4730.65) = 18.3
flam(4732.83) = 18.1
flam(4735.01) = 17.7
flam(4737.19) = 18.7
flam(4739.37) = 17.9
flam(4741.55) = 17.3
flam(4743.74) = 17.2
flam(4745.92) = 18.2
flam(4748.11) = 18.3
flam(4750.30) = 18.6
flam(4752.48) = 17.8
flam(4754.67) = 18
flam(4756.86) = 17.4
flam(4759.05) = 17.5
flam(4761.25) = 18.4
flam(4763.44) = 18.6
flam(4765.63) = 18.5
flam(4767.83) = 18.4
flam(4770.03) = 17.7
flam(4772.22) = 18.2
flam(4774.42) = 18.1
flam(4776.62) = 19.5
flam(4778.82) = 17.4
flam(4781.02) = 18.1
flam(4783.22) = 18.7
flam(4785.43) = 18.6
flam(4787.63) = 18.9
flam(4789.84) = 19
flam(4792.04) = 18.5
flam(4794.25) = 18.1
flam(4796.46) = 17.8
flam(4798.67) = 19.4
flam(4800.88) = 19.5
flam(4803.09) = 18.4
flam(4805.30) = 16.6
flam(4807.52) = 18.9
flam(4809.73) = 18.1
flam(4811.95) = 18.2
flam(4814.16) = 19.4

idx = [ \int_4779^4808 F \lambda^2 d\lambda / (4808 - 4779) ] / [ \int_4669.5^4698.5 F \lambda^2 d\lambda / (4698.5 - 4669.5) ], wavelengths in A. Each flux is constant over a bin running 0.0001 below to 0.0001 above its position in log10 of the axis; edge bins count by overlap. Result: 1.1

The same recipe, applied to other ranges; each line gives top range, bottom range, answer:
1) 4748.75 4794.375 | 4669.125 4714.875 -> 1.04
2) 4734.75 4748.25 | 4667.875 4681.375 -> 1.01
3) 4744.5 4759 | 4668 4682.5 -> 1.02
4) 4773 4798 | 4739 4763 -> 1.05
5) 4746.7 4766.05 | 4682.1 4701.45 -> 1.02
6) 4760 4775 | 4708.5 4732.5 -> 1.02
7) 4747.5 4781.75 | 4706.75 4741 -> 1.02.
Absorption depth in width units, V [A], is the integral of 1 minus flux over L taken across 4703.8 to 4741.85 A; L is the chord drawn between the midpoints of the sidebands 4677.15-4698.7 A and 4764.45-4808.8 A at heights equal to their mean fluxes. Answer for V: 0.39 A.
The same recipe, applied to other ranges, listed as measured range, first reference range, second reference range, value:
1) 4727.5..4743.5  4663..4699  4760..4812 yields 0.38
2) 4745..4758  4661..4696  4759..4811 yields 0.25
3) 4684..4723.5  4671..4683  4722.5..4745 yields -0.33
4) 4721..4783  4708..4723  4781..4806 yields 1.66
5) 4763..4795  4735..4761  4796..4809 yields -0.35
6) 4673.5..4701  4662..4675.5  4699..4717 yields 0.20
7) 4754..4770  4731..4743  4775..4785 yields 0.11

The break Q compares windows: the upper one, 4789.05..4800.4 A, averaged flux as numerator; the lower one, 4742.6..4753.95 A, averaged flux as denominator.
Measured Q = 1.0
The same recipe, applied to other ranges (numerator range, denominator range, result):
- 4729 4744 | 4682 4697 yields 0.98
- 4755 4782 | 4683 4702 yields 1.00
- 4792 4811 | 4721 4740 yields 1.02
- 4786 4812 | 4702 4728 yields 1.02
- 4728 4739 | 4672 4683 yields 0.99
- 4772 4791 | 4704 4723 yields 1.00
